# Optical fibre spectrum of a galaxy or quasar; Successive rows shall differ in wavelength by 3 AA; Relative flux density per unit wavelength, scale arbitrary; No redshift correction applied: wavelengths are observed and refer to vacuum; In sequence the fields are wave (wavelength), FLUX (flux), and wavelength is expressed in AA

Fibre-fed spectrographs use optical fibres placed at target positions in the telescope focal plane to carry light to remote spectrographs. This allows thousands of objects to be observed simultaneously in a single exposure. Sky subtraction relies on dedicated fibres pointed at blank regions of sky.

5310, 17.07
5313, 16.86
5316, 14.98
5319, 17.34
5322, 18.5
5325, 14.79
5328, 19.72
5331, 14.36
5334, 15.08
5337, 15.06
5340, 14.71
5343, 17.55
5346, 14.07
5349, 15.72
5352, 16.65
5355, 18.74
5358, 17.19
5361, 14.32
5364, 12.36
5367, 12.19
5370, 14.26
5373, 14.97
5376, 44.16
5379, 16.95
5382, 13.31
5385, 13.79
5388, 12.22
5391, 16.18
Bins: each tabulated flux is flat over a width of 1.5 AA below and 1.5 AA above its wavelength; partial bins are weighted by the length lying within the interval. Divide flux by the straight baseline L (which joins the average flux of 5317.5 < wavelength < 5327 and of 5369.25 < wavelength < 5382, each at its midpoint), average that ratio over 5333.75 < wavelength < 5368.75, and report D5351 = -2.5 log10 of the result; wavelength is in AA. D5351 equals 0.27 mag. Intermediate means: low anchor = 17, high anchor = 22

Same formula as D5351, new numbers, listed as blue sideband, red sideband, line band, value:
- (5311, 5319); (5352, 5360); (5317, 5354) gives 0.05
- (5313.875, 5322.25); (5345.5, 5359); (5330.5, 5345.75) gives 0.09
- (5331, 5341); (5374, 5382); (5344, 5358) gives 0.16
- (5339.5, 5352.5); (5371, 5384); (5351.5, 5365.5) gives 0.14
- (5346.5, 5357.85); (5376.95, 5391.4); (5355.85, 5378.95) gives -0.15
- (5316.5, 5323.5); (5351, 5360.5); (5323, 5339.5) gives 0.10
